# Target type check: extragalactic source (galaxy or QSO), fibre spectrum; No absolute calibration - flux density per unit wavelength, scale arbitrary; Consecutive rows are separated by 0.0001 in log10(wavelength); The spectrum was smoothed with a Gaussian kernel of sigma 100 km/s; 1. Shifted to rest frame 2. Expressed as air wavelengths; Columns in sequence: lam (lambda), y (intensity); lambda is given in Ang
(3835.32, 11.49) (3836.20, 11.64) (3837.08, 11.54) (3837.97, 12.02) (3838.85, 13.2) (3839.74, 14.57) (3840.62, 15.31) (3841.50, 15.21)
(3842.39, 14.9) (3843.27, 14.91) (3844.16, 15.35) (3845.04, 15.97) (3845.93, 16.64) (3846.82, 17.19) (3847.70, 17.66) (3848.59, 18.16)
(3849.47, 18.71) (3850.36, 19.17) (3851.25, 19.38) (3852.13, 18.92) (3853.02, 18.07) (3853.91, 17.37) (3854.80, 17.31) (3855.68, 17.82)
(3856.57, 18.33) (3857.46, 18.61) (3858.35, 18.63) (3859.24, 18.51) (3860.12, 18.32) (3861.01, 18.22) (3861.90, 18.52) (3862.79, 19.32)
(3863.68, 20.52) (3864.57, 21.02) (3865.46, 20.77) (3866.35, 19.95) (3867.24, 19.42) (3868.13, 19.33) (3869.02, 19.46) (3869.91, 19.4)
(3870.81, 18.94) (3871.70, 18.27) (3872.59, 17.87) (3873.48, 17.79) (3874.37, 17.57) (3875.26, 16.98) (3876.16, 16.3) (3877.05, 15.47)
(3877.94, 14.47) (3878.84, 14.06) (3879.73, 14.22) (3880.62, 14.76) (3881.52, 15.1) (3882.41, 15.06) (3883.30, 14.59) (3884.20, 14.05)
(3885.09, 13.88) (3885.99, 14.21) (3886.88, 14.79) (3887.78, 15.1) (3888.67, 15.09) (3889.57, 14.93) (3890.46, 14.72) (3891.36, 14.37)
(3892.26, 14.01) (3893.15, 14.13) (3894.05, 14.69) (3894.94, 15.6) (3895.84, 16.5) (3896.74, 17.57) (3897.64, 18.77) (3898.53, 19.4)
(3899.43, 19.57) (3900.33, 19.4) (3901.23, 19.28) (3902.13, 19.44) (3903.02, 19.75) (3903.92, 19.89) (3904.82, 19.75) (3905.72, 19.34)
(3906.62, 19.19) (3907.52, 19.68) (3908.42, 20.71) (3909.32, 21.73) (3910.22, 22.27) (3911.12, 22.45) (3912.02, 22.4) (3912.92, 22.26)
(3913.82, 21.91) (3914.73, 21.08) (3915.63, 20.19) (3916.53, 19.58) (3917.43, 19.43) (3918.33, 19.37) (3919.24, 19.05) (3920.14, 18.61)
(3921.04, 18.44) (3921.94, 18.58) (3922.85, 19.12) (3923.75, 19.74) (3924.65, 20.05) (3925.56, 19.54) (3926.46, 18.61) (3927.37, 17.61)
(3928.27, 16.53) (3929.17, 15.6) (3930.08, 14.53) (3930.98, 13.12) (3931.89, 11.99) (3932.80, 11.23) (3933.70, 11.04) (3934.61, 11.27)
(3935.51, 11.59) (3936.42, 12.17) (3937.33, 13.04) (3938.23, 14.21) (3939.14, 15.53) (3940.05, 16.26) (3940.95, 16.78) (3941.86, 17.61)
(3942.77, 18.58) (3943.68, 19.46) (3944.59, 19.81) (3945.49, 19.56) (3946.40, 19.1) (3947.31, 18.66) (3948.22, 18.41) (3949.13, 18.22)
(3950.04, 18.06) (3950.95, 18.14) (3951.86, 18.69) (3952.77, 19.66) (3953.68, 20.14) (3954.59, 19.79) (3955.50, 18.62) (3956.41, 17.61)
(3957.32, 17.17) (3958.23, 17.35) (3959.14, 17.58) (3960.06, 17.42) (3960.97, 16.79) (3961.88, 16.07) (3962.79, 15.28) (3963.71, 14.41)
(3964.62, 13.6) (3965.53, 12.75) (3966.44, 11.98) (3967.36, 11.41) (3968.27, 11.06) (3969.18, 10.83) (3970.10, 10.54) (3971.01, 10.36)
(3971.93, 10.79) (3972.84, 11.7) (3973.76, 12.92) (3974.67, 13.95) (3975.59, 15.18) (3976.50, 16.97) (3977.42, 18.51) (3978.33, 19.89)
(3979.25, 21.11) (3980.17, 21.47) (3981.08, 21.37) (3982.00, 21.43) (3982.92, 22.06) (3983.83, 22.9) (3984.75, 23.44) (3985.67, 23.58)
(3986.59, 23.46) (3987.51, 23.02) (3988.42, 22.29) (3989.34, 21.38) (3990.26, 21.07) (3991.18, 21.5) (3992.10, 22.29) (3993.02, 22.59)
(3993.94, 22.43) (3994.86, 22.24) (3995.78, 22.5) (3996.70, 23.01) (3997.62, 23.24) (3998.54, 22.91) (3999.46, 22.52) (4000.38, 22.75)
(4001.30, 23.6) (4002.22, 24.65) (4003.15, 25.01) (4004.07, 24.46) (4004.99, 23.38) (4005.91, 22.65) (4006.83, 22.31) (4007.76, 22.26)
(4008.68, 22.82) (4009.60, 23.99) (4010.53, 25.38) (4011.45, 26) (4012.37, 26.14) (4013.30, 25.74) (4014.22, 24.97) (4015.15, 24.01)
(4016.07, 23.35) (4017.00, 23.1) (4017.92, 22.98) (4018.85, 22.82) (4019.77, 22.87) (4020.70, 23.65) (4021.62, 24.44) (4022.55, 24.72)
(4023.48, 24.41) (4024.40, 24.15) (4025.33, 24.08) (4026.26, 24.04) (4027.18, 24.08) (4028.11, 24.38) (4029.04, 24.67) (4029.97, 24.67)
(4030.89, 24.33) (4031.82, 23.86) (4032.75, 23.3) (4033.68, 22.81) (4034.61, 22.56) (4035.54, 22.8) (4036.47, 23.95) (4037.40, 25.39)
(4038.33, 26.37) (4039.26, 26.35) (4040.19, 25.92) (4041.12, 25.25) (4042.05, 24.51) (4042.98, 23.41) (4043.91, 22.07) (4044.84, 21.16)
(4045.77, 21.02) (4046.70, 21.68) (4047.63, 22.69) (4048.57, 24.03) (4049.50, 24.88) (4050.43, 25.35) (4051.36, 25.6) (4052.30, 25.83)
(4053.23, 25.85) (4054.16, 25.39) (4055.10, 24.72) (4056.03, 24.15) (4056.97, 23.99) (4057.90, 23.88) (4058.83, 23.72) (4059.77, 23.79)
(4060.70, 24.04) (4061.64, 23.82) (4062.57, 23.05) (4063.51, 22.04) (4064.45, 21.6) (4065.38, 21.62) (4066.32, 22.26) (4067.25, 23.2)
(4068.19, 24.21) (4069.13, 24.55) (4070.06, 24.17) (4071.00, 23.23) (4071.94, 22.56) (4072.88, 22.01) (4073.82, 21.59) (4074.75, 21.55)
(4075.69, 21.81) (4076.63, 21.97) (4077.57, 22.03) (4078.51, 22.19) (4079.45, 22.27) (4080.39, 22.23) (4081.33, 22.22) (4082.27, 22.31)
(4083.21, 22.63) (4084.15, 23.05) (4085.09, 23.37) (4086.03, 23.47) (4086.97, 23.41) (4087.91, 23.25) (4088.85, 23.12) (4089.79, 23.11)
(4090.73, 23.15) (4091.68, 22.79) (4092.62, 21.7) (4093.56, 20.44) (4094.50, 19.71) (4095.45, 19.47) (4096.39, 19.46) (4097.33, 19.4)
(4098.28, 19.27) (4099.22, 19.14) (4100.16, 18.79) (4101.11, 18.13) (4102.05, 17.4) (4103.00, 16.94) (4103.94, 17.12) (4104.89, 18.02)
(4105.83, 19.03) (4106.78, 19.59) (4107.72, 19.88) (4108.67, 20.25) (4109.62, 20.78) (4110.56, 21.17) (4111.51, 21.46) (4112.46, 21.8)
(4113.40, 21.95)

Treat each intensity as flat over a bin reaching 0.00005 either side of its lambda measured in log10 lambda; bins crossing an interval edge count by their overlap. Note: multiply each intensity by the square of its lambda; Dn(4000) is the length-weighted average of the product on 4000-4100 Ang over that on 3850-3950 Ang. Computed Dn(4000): 1.43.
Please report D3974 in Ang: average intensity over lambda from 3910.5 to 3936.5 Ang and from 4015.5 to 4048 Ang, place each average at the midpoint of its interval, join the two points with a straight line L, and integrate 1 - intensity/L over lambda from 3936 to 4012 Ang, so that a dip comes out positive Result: 5.8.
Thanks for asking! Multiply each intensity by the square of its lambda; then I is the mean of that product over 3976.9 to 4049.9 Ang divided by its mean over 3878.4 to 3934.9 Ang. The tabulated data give 1.42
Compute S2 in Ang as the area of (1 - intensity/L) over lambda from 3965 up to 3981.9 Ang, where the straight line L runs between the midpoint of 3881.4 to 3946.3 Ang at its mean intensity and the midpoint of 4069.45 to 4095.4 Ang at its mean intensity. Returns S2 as 3.9 Ang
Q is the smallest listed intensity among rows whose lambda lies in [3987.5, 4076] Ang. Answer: 21.02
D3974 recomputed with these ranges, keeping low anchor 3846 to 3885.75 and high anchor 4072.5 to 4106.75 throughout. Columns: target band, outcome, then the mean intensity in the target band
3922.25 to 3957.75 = 3.6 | 16.9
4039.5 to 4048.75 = -1.3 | 23.2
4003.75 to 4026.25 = -4.6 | 23.9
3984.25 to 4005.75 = -3.7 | 22.9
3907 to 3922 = -1.7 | 20.5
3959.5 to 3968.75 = 2.4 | 14.1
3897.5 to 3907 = -0.7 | 19.5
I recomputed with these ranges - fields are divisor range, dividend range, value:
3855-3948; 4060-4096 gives 1.40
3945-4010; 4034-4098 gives 1.26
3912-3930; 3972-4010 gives 1.15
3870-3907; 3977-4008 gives 1.43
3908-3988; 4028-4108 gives 1.37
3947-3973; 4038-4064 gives 1.61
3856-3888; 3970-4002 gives 1.24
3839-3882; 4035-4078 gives 1.49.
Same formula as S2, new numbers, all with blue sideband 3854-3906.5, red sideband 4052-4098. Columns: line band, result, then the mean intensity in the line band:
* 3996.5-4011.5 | -2.0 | 23.5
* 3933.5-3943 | 2.3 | 14.4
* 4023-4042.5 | -2.5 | 24.4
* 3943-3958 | 0.4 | 18.8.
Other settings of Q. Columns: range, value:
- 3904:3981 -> 10.36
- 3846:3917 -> 13.88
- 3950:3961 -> 16.79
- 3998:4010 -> 22.26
